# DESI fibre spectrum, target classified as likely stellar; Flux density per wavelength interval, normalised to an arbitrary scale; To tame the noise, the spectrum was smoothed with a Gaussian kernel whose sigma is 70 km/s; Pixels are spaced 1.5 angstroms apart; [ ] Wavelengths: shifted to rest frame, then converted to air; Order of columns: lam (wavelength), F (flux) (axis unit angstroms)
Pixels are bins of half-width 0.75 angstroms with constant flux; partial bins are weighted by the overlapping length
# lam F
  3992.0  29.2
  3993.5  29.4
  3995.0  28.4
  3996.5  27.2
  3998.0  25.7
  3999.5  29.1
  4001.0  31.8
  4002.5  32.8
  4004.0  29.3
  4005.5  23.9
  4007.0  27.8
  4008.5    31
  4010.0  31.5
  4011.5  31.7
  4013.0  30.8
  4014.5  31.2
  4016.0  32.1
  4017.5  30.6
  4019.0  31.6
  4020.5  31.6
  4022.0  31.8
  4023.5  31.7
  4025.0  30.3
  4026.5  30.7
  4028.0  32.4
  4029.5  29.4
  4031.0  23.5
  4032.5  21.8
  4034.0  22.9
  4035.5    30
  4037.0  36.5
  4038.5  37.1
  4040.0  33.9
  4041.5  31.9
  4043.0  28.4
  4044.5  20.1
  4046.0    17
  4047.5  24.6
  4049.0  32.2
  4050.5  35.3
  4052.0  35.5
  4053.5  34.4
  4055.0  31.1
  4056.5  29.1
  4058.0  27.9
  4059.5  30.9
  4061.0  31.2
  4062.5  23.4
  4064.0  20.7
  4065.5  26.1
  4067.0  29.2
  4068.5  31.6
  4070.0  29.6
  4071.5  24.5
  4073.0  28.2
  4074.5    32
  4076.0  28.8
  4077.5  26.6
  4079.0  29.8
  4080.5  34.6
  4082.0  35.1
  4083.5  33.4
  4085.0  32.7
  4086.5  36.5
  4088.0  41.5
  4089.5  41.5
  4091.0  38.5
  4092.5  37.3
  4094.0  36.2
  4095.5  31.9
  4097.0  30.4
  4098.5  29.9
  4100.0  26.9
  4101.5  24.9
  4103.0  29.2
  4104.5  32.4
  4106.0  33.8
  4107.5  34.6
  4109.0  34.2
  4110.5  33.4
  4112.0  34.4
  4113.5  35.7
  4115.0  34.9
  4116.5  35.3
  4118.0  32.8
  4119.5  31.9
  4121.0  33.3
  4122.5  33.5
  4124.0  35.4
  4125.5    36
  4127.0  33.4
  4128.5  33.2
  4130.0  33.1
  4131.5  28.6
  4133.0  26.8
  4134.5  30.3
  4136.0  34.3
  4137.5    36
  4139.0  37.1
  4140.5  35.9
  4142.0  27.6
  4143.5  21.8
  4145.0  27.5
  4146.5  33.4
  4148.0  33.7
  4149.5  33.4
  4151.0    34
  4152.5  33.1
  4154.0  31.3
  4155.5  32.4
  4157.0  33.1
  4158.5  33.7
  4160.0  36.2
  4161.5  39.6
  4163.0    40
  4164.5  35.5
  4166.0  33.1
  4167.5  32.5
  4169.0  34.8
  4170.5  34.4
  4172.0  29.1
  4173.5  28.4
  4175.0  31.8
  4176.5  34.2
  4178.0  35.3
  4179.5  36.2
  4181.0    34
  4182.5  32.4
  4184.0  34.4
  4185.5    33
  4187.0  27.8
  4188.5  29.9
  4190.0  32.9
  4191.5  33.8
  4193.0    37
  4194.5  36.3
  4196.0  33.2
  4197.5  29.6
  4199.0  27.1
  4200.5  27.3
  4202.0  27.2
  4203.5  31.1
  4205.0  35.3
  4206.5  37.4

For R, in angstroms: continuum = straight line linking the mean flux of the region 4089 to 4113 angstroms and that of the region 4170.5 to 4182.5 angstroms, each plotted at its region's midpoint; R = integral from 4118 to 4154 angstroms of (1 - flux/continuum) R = 0.7 angstroms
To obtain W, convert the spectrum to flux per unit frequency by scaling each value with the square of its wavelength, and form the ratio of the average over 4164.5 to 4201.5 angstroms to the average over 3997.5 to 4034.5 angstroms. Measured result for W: 1.19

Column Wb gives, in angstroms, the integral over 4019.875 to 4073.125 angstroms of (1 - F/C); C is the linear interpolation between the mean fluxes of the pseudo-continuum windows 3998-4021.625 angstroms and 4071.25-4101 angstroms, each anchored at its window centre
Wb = 4.2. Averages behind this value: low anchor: 30.3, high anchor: 32.9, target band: 29.1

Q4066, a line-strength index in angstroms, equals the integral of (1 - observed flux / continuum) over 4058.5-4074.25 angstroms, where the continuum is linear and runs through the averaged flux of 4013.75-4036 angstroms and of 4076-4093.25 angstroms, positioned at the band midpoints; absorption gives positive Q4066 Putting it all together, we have 2.6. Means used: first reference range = 29.4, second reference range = 34.9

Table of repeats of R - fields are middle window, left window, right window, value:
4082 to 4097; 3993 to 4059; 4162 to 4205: -2.58 angstroms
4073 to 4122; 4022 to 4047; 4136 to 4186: -3.50 angstroms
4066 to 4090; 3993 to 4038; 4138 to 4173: -0.63 angstroms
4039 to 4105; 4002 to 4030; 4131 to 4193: 1.80 angstroms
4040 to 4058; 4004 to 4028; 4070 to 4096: 1.55 angstroms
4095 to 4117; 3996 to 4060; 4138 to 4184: -0.20 angstroms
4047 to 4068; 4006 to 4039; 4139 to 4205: 0.90 angstroms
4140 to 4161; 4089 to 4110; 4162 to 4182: 0.99 angstroms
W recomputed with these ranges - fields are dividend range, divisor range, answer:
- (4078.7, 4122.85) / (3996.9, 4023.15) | 1.17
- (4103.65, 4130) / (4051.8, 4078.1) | 1.21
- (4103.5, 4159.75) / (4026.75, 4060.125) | 1.17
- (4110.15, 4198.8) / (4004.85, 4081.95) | 1.19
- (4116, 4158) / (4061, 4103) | 1.07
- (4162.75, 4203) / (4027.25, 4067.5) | 1.21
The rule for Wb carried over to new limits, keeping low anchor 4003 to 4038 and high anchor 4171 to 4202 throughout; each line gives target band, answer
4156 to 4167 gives -1.4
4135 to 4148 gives -0.1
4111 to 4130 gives -1.8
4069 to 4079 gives 0.7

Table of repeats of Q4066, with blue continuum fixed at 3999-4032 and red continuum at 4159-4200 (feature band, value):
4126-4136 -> 0.4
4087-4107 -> -1.1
